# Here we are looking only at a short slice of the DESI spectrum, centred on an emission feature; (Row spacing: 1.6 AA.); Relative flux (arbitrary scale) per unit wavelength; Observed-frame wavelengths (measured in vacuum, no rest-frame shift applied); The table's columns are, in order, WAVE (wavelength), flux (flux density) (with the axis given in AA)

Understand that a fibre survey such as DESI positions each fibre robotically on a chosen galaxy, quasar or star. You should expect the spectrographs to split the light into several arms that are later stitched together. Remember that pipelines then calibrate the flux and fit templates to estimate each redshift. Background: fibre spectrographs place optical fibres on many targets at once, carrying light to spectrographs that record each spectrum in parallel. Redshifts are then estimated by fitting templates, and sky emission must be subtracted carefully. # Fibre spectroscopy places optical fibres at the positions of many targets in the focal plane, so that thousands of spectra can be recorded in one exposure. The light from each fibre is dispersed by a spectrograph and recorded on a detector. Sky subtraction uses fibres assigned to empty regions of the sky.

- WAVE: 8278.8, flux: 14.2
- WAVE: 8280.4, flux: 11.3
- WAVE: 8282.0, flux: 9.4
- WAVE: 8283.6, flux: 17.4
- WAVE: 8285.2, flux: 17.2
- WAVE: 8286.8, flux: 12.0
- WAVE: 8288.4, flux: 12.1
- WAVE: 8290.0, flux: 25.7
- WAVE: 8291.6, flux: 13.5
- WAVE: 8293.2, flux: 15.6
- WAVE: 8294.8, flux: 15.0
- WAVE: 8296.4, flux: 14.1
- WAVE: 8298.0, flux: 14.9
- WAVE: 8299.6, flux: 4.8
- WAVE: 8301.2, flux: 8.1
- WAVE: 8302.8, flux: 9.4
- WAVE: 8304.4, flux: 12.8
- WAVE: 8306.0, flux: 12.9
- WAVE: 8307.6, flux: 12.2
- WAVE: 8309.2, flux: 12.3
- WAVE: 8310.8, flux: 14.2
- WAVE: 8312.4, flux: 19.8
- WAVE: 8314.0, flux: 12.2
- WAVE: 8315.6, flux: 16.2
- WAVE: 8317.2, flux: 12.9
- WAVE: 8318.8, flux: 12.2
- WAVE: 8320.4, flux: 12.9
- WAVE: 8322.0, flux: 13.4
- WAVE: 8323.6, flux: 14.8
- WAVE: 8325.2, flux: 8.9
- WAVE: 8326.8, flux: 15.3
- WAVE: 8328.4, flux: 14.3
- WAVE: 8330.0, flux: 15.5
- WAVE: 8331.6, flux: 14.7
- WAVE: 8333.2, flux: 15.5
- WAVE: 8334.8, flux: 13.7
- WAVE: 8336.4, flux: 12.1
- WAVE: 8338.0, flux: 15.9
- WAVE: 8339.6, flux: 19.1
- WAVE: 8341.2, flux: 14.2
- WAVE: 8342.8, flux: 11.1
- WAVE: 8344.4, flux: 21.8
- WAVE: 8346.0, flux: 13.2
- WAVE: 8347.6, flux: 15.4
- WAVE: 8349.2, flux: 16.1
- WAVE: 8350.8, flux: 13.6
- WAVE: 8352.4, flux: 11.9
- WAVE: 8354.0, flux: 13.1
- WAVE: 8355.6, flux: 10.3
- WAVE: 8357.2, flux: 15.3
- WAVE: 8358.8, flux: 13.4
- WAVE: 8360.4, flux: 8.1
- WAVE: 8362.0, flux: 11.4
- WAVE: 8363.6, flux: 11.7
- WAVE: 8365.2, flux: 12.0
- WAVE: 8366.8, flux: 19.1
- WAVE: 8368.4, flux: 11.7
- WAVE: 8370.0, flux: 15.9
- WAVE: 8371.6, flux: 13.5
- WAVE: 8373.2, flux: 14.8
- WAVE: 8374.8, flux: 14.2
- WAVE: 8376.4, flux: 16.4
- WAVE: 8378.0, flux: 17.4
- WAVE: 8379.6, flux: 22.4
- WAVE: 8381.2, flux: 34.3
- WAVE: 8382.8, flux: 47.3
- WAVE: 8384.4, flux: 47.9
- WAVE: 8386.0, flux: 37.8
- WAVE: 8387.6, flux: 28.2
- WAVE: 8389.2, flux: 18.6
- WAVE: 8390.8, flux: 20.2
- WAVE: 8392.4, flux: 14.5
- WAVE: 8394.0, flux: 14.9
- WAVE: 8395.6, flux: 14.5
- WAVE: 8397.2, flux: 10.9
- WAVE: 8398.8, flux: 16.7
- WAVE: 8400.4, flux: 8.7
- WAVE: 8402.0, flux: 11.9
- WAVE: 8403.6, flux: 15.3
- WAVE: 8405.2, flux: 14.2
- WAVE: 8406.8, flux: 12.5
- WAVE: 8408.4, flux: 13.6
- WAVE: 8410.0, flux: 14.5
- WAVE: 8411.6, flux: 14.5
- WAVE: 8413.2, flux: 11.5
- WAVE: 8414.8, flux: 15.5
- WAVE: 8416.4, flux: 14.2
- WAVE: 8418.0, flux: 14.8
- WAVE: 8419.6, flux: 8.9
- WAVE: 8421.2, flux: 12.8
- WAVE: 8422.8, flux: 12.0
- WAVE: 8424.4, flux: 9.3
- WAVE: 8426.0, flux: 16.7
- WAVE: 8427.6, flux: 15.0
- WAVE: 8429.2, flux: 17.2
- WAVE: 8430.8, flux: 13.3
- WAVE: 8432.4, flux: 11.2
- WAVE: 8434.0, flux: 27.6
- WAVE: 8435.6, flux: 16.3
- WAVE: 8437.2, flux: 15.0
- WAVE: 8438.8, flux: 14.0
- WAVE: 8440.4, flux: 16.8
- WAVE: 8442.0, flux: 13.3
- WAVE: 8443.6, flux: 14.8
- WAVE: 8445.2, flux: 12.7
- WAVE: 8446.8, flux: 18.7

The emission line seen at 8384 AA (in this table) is H-beta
